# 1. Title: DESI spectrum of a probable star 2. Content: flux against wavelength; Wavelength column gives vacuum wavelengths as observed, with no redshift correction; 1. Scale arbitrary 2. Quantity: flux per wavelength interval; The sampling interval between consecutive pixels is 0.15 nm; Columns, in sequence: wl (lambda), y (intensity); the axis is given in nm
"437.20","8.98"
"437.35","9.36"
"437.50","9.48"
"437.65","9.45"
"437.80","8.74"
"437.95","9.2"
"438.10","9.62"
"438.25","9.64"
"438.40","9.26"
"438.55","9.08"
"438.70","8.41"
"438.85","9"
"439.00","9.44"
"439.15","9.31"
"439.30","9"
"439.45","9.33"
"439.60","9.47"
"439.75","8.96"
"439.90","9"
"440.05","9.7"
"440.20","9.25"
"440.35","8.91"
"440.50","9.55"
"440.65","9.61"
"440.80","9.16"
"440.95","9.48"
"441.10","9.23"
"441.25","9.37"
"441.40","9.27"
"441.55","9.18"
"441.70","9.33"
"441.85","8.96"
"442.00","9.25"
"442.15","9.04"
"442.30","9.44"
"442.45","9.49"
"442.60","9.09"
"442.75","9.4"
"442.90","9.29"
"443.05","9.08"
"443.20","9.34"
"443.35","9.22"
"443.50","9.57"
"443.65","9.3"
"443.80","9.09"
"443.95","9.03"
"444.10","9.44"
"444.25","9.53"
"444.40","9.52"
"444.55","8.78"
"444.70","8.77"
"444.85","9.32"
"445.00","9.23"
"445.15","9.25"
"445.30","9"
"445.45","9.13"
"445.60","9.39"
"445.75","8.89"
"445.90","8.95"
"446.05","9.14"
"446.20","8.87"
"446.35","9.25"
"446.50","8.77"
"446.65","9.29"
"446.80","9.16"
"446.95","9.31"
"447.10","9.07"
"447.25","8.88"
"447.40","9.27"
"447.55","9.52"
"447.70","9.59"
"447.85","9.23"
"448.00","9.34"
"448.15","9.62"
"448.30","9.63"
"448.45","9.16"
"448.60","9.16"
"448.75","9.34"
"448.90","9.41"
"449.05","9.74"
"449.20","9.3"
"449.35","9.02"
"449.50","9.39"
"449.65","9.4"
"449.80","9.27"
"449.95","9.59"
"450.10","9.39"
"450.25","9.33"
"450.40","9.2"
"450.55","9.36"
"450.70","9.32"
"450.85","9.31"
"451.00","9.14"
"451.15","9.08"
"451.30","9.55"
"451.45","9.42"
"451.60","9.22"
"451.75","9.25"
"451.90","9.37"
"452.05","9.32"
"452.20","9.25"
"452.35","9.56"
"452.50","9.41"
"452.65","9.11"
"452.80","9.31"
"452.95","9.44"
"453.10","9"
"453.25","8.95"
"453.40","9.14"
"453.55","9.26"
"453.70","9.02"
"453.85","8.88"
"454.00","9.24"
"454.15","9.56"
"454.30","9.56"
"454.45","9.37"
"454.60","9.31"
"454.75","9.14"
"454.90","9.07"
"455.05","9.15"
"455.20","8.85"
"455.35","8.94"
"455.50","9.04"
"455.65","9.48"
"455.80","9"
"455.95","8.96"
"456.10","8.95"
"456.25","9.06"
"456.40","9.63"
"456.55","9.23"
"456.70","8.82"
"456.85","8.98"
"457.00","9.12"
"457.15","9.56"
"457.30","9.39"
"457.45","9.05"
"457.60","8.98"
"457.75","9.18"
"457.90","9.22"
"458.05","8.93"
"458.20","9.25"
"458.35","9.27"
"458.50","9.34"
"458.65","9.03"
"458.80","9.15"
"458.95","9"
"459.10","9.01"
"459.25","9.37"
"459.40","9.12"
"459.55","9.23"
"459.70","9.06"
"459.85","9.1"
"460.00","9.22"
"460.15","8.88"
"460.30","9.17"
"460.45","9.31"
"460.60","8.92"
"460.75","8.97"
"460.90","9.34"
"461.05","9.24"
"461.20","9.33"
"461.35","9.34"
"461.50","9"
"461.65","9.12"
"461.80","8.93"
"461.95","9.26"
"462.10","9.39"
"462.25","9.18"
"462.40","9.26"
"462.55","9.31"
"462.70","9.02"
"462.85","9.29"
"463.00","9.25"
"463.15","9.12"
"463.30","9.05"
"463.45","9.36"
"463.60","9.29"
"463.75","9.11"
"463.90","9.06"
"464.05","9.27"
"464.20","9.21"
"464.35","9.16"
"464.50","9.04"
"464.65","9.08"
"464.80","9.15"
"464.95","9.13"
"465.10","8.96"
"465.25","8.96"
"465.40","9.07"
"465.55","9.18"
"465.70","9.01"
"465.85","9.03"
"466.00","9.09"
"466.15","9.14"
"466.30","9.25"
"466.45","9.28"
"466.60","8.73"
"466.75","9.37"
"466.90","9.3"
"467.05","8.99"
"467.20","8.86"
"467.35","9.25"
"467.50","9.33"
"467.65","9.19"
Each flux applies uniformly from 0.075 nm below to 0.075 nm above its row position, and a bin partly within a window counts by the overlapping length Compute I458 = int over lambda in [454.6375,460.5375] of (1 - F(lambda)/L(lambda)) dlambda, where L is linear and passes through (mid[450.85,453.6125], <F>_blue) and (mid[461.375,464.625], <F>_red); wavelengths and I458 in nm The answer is 0.06 nm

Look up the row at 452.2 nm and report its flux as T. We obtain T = 9.25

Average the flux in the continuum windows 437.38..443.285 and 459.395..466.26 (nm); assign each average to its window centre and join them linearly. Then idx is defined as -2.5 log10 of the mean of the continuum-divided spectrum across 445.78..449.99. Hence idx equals -0.01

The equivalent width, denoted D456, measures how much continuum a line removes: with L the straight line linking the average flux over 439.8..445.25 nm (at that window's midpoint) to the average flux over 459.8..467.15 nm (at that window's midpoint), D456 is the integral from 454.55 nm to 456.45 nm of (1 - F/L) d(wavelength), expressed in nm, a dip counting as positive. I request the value 0.02 nm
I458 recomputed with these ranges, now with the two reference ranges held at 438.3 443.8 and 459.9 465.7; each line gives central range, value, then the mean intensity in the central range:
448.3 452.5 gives -0.06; 9.33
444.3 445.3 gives 0.01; 9.14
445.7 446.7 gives 0.02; 9.02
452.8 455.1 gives 0.00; 9.21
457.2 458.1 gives 0.00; 9.14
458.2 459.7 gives 0.00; 9.17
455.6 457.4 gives 0.00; 9.18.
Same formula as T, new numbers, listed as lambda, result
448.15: 9.62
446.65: 9.29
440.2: 9.25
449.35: 9.02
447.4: 9.27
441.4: 9.27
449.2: 9.3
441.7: 9.33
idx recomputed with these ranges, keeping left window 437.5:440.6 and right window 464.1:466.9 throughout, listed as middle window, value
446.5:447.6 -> 0.00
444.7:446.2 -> 0.01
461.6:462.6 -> -0.01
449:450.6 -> -0.02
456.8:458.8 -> 0.00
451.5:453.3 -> -0.01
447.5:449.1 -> -0.03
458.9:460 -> 0.00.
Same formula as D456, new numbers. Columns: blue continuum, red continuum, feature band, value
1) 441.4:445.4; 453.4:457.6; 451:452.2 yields -0.01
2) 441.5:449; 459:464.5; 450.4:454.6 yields -0.03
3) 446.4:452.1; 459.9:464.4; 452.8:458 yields 0.05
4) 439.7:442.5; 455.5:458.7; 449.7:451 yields -0.02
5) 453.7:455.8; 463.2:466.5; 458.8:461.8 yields 0.01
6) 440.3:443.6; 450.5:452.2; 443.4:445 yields 0.01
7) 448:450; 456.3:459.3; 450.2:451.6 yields 0.01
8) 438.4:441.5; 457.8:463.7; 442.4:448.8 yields -0.01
